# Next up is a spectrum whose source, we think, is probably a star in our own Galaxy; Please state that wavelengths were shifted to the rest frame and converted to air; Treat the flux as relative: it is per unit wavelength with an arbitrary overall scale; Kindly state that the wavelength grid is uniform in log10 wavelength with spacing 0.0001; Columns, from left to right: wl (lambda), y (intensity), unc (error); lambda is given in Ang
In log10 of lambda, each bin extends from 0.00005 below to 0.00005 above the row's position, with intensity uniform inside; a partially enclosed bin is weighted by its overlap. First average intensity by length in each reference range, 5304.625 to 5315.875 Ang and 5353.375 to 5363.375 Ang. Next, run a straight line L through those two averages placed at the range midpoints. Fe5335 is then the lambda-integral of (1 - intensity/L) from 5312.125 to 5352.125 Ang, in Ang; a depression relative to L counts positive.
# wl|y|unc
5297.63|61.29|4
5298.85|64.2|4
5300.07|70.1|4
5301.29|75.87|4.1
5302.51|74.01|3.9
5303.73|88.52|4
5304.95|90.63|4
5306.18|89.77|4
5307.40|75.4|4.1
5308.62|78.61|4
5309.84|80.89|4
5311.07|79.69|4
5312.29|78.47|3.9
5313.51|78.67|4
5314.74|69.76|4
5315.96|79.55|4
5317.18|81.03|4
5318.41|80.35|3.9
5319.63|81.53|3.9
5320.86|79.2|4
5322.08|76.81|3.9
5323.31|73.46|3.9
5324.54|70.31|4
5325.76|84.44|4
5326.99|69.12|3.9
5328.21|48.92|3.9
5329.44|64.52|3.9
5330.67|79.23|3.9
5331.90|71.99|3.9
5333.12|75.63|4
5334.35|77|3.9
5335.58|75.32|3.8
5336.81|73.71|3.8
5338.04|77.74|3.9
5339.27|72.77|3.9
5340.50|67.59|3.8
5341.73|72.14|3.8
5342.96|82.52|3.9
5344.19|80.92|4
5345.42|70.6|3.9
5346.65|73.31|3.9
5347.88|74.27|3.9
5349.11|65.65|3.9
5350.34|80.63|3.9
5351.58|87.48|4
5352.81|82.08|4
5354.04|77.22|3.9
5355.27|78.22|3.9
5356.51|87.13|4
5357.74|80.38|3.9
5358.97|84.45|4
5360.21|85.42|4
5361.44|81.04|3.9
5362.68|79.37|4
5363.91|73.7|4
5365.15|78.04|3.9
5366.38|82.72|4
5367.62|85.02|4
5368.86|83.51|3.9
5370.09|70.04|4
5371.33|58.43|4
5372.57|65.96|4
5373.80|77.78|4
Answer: 2.8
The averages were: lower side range 79.9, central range 74.9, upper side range 81.6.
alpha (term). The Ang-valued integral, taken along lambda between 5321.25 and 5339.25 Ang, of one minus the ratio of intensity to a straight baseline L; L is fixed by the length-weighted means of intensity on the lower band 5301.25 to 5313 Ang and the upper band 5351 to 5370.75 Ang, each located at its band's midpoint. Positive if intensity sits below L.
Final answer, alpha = 1.9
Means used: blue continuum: 81.4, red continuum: 80.9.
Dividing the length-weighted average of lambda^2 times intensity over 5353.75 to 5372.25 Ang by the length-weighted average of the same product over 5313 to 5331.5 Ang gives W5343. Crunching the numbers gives 1.08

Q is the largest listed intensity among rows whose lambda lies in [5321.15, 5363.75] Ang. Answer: 87.48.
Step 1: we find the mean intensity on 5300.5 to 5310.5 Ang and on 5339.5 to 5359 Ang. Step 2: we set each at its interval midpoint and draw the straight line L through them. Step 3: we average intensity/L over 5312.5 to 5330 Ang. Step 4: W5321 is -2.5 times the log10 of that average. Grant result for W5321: 0.08 mag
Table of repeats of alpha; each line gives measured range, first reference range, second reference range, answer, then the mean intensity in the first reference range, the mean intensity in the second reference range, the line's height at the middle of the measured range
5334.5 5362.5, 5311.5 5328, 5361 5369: 0.4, 76.5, 80.2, 78.9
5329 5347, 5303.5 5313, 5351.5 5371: 1.5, 82.5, 80.5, 81.4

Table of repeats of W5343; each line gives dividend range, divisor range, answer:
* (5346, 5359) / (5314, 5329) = 1.07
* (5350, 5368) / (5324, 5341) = 1.14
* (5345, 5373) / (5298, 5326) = 1.01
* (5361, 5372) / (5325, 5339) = 1.07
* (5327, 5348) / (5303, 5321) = 0.91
